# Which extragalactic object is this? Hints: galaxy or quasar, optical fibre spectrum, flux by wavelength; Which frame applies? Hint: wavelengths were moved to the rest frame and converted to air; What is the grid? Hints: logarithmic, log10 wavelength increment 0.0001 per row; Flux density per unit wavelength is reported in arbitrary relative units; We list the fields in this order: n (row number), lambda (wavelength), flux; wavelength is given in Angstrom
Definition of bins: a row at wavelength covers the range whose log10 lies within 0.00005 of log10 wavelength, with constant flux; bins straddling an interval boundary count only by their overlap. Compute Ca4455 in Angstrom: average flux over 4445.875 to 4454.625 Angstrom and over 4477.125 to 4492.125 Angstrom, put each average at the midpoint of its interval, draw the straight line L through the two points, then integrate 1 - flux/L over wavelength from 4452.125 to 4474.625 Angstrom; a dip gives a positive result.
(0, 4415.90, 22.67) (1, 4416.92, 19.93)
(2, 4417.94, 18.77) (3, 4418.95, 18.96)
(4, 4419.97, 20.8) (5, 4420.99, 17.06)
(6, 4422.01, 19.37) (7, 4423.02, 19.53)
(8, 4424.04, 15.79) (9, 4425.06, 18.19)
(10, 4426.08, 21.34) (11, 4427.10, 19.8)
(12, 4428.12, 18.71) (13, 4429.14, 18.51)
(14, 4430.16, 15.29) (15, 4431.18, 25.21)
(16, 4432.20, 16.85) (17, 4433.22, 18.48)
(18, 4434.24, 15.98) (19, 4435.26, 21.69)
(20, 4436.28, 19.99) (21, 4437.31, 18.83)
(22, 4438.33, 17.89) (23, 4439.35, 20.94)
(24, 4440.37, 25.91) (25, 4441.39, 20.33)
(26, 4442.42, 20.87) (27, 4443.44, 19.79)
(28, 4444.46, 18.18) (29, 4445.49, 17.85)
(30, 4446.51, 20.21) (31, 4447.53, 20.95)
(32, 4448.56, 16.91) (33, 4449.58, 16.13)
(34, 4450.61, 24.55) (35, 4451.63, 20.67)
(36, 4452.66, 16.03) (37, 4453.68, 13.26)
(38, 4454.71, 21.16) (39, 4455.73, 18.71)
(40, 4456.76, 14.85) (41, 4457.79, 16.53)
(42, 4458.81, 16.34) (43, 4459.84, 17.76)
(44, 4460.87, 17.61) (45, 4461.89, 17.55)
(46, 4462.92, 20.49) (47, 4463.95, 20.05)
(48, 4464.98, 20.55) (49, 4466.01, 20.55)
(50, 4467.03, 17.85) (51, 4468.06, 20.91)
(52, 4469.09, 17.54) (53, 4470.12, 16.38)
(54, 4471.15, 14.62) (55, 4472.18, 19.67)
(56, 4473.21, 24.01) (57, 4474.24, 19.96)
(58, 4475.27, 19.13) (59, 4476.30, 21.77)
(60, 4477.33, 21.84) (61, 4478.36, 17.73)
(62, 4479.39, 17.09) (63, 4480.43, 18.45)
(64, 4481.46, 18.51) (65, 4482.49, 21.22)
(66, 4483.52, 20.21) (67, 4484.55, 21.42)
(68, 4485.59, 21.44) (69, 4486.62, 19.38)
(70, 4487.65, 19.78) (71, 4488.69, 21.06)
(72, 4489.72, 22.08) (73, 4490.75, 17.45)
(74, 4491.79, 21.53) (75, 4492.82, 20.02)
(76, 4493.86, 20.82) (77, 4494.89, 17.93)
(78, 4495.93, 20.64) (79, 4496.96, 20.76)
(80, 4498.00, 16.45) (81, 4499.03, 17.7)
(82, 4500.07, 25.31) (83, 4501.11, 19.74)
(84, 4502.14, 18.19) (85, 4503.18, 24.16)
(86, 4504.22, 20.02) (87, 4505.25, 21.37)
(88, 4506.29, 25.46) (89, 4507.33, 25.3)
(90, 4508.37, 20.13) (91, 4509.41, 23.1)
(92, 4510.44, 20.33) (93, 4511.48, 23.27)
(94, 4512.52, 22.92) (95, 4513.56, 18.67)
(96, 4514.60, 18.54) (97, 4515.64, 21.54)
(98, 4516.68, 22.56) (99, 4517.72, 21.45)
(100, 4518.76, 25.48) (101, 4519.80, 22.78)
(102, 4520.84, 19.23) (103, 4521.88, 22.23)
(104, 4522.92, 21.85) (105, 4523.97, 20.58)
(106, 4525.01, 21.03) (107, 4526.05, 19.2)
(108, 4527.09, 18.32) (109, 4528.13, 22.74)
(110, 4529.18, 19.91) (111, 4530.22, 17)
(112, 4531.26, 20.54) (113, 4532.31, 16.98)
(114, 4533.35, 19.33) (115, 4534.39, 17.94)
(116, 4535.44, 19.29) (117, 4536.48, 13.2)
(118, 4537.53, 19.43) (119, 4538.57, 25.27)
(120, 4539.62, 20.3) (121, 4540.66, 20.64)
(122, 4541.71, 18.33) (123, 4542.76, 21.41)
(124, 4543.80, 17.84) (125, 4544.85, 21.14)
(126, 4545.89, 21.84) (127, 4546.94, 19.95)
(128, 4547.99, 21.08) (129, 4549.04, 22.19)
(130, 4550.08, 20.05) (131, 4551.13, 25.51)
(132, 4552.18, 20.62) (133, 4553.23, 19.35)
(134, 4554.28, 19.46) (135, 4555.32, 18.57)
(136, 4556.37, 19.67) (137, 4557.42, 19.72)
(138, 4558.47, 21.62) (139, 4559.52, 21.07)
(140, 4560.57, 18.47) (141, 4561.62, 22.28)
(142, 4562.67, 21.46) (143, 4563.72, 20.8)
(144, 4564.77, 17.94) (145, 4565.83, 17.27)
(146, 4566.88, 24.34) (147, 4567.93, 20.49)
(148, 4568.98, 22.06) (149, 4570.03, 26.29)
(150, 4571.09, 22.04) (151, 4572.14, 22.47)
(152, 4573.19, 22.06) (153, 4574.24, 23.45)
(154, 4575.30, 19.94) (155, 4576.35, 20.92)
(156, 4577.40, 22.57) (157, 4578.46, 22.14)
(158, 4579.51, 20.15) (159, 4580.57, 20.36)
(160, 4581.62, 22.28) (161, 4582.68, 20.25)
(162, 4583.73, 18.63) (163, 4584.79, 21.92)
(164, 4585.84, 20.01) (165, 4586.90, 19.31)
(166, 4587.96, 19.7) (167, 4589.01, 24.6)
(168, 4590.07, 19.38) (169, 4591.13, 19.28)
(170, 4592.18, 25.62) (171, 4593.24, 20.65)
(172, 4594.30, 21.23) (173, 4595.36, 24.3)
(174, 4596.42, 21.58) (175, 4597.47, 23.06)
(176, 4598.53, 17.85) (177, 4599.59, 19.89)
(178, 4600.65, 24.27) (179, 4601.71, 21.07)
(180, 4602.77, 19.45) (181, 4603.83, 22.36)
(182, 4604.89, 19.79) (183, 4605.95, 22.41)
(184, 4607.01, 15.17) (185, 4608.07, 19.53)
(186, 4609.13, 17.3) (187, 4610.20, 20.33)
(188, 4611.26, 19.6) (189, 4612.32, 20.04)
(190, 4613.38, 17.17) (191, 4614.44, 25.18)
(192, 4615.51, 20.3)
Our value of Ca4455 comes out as 1.0 Angstrom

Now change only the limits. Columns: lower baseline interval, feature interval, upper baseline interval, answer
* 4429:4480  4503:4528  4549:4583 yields -1.8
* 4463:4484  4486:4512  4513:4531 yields -1.0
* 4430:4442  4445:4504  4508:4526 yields 3.8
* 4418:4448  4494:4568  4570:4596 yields 0.6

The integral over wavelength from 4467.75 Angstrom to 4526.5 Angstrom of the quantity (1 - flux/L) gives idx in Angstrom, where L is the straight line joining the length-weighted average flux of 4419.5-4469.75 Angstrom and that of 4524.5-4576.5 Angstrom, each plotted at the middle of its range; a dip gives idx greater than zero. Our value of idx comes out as -2.5 Angstrom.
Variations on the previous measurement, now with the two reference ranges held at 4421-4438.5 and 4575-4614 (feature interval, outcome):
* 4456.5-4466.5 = 0.5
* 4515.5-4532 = -0.9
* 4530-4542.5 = 0.6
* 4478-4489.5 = -0.2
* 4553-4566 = 0.2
